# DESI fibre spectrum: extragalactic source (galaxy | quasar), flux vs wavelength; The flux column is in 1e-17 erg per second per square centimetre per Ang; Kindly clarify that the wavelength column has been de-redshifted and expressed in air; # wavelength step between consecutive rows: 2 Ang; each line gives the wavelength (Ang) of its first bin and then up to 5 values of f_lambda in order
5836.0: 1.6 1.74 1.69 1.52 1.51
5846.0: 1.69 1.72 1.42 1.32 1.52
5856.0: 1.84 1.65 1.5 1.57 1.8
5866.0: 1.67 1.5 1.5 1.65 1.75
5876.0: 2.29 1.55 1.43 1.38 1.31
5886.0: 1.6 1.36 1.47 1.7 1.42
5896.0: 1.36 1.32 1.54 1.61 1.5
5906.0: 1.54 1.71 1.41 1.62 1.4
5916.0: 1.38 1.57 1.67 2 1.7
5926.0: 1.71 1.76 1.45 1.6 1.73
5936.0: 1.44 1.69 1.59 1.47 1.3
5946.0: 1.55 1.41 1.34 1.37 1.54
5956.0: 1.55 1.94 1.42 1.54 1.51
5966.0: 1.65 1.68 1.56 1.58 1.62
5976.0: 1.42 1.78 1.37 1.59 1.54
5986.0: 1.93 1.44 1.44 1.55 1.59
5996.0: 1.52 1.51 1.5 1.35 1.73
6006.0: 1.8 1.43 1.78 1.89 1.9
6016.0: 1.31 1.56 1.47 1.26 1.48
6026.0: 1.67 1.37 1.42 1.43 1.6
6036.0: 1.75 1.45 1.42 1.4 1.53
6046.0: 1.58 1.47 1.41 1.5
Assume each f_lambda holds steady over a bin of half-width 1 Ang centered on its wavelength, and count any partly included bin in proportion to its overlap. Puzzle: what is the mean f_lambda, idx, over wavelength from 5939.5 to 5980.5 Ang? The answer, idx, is 1.53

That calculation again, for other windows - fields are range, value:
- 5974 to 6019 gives 1.59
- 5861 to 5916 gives 1.55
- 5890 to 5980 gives 1.56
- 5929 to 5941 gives 1.58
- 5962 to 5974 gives 1.59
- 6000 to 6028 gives 1.58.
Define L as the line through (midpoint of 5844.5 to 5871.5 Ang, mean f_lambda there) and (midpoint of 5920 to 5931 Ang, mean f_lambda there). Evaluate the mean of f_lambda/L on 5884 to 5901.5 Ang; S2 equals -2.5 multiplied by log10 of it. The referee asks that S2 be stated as 0.13 mag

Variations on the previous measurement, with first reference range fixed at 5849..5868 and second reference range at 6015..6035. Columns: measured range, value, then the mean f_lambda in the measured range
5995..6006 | -0.05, 1.55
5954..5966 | -0.06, 1.59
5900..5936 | -0.04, 1.6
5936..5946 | 0.01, 1.51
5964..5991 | -0.06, 1.58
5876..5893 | 0.03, 1.52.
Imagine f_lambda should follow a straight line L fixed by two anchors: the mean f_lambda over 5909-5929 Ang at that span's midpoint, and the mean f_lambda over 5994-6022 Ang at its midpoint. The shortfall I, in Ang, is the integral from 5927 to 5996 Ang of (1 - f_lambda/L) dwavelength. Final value 2.0 Ang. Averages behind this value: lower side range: 1.62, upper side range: 1.58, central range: 1.56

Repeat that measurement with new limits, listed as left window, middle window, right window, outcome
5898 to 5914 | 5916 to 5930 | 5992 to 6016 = -1.3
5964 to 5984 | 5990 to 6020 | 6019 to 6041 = -1.3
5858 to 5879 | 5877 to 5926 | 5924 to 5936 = 3.8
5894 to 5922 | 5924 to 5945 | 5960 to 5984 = -0.5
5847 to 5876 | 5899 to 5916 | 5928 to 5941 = 0.8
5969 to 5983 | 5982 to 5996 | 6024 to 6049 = -0.3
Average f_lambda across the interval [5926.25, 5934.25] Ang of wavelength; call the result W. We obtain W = 1.63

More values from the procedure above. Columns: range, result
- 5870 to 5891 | 1.58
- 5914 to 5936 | 1.64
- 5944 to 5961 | 1.5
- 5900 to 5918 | 1.53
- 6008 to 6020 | 1.65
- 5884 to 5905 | 1.48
